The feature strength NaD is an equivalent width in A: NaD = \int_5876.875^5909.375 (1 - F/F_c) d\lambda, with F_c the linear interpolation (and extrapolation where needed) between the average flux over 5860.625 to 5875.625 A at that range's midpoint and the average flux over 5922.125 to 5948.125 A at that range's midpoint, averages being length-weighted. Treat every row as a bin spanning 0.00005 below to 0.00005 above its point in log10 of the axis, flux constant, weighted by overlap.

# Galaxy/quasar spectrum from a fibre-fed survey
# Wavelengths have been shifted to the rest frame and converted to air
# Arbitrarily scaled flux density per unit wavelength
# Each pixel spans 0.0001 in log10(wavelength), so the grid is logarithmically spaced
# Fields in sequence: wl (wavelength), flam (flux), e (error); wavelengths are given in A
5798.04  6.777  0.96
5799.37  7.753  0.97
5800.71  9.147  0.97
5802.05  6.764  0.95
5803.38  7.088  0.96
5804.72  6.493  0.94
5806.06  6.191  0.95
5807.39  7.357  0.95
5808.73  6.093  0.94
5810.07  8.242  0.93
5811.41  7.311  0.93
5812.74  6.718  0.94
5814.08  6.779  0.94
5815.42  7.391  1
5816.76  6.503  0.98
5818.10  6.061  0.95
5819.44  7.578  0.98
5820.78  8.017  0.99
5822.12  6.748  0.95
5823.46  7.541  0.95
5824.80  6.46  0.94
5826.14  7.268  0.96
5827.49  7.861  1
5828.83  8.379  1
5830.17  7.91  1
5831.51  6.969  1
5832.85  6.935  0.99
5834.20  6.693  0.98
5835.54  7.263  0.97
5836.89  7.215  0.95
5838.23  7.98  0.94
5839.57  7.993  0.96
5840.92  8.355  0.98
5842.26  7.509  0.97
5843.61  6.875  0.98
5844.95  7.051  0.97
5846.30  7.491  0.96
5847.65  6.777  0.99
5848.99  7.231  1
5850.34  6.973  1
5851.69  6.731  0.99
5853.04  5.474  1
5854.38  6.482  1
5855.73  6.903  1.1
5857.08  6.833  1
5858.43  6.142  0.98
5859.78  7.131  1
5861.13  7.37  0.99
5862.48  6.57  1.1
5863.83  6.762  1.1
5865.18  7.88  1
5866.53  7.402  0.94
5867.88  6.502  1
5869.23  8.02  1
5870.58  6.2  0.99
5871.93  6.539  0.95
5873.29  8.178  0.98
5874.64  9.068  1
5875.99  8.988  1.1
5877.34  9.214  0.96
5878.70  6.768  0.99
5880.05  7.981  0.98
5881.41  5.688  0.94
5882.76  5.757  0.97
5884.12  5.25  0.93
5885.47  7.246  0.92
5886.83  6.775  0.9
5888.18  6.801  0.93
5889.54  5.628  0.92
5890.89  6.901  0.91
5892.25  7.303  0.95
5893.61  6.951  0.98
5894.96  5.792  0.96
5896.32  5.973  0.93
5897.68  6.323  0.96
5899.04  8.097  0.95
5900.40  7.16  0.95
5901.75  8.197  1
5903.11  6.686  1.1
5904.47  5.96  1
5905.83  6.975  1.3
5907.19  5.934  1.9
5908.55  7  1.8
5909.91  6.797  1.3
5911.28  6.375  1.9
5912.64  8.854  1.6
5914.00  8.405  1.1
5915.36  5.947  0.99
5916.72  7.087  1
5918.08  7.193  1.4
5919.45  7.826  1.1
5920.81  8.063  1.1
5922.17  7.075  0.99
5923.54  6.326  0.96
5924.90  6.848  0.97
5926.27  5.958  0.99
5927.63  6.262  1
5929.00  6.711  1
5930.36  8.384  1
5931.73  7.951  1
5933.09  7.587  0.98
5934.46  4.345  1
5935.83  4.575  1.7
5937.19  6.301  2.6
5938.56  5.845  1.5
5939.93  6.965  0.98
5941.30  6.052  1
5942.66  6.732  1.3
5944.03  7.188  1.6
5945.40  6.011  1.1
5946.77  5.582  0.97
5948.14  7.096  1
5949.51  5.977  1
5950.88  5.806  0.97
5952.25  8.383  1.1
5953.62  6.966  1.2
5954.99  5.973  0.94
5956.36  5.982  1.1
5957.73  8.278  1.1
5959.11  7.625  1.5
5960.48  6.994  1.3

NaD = 1.2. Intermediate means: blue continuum 7.35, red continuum 6.46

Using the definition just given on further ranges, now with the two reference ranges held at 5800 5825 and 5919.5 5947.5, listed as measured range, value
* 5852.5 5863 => 0.40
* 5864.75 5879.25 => -1.86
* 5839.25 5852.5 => -0.60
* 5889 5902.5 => -0.23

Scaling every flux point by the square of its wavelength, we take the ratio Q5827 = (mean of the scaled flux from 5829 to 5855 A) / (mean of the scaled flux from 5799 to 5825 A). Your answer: 1.02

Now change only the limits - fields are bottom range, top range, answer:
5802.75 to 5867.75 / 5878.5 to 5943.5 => 0.97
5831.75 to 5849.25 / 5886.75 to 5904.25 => 0.94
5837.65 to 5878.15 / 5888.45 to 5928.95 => 0.96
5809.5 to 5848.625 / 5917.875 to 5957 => 0.94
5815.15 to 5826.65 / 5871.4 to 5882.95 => 1.11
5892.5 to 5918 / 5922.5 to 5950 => 0.94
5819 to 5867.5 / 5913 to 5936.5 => 0.99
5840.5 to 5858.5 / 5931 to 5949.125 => 0.94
